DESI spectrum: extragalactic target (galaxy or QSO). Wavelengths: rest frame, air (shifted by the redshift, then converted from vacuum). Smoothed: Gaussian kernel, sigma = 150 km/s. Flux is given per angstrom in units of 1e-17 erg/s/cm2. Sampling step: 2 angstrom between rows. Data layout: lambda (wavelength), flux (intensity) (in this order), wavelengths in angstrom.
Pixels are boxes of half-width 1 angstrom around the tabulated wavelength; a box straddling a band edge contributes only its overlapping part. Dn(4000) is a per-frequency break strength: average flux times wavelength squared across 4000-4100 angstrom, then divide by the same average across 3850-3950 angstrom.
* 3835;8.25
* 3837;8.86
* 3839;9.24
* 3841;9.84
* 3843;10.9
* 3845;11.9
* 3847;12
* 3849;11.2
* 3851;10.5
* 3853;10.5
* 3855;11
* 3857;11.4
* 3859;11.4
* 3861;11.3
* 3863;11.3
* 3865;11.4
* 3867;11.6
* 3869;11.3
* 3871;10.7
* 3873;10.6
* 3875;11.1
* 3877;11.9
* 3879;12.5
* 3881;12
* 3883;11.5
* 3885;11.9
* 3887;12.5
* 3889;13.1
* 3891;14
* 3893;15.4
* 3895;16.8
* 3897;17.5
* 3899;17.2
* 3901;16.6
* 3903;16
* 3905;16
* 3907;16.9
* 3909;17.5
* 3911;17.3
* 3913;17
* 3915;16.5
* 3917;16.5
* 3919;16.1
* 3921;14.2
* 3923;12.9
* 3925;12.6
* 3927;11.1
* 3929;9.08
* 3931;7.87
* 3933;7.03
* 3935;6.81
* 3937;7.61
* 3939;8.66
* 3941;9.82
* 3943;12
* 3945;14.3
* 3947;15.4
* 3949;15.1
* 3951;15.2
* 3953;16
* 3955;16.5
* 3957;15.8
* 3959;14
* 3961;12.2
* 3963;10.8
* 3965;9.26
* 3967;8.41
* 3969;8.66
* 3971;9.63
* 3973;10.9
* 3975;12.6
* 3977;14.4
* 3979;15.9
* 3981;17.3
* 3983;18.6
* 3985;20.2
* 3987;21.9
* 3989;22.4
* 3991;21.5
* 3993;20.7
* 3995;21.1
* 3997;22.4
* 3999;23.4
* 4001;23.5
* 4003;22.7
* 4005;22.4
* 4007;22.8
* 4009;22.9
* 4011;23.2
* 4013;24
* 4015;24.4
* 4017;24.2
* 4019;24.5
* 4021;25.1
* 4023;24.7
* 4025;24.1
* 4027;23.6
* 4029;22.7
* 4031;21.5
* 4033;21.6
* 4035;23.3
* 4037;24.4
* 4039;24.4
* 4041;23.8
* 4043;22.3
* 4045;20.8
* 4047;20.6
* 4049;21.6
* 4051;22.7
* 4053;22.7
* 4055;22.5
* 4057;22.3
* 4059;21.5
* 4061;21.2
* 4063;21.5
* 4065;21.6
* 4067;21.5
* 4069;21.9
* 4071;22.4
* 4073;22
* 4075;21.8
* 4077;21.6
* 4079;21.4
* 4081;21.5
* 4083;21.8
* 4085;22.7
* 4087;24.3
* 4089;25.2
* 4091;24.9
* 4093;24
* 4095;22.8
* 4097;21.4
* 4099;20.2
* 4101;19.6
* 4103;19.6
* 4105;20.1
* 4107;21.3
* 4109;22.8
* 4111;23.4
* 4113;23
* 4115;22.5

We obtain 1.91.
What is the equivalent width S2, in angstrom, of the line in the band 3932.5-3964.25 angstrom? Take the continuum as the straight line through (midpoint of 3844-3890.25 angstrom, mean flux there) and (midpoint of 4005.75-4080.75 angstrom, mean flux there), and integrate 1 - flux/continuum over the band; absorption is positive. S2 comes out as 8.26 angstrom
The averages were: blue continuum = 11.5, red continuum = 22.7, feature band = 12.4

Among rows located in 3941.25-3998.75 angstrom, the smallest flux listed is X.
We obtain 8.41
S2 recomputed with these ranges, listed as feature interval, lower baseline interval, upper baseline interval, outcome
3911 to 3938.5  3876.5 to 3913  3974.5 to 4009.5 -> 7.3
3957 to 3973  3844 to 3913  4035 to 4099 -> 6.1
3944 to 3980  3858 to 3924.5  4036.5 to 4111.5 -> 8.4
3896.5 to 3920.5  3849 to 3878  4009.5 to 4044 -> -3.5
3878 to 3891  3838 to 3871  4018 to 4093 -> 0.4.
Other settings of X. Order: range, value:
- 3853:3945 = 6.81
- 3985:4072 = 20.2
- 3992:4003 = 20.7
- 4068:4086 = 21.4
